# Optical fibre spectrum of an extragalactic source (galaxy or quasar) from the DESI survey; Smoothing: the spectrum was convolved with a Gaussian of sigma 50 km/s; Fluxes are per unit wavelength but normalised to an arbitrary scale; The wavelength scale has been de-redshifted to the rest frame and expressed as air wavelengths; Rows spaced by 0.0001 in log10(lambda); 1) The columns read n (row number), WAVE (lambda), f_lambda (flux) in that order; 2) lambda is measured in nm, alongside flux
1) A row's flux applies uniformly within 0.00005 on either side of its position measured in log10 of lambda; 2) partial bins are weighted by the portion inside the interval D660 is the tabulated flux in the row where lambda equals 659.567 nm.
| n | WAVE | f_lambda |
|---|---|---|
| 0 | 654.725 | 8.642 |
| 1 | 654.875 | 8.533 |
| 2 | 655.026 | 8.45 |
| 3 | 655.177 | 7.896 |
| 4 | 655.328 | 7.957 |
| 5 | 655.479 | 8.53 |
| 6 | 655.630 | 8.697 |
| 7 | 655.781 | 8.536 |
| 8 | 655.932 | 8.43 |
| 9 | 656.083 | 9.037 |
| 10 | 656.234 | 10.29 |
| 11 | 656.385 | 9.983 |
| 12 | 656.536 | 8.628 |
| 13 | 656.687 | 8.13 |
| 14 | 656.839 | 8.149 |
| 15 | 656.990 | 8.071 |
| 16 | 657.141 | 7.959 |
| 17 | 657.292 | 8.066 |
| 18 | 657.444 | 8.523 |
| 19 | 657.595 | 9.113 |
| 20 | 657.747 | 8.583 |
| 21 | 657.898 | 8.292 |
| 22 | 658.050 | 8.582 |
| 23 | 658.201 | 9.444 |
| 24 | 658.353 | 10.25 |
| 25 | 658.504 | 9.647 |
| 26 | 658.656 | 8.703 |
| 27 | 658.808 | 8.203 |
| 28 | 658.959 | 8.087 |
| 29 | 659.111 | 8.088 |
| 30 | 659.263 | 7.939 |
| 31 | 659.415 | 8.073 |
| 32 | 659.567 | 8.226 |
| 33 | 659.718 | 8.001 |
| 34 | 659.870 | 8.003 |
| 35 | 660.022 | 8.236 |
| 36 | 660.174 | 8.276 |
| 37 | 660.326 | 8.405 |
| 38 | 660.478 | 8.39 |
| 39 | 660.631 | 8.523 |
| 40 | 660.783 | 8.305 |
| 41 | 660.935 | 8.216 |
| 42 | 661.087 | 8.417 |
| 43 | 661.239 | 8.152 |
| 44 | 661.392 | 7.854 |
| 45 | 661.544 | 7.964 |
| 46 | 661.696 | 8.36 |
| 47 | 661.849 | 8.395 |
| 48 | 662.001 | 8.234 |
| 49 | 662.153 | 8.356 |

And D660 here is 8.226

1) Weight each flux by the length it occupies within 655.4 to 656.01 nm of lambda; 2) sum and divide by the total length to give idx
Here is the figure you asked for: 8.55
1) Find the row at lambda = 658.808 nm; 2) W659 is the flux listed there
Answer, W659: 8.203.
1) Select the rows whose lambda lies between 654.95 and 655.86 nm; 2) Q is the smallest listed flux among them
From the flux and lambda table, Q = 7.896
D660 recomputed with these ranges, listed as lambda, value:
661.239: 8.152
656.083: 9.037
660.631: 8.523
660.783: 8.305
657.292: 8.066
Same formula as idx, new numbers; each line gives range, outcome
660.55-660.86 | 8.4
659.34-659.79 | 8.11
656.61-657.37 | 8.07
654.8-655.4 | 8.21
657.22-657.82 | 8.56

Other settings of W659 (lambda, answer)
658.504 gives 9.647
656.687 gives 8.13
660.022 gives 8.236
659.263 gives 7.939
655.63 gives 8.697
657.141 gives 7.959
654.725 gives 8.642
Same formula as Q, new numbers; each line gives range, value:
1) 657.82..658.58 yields 8.292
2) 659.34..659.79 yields 8.001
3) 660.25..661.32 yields 8.152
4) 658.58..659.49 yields 7.939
